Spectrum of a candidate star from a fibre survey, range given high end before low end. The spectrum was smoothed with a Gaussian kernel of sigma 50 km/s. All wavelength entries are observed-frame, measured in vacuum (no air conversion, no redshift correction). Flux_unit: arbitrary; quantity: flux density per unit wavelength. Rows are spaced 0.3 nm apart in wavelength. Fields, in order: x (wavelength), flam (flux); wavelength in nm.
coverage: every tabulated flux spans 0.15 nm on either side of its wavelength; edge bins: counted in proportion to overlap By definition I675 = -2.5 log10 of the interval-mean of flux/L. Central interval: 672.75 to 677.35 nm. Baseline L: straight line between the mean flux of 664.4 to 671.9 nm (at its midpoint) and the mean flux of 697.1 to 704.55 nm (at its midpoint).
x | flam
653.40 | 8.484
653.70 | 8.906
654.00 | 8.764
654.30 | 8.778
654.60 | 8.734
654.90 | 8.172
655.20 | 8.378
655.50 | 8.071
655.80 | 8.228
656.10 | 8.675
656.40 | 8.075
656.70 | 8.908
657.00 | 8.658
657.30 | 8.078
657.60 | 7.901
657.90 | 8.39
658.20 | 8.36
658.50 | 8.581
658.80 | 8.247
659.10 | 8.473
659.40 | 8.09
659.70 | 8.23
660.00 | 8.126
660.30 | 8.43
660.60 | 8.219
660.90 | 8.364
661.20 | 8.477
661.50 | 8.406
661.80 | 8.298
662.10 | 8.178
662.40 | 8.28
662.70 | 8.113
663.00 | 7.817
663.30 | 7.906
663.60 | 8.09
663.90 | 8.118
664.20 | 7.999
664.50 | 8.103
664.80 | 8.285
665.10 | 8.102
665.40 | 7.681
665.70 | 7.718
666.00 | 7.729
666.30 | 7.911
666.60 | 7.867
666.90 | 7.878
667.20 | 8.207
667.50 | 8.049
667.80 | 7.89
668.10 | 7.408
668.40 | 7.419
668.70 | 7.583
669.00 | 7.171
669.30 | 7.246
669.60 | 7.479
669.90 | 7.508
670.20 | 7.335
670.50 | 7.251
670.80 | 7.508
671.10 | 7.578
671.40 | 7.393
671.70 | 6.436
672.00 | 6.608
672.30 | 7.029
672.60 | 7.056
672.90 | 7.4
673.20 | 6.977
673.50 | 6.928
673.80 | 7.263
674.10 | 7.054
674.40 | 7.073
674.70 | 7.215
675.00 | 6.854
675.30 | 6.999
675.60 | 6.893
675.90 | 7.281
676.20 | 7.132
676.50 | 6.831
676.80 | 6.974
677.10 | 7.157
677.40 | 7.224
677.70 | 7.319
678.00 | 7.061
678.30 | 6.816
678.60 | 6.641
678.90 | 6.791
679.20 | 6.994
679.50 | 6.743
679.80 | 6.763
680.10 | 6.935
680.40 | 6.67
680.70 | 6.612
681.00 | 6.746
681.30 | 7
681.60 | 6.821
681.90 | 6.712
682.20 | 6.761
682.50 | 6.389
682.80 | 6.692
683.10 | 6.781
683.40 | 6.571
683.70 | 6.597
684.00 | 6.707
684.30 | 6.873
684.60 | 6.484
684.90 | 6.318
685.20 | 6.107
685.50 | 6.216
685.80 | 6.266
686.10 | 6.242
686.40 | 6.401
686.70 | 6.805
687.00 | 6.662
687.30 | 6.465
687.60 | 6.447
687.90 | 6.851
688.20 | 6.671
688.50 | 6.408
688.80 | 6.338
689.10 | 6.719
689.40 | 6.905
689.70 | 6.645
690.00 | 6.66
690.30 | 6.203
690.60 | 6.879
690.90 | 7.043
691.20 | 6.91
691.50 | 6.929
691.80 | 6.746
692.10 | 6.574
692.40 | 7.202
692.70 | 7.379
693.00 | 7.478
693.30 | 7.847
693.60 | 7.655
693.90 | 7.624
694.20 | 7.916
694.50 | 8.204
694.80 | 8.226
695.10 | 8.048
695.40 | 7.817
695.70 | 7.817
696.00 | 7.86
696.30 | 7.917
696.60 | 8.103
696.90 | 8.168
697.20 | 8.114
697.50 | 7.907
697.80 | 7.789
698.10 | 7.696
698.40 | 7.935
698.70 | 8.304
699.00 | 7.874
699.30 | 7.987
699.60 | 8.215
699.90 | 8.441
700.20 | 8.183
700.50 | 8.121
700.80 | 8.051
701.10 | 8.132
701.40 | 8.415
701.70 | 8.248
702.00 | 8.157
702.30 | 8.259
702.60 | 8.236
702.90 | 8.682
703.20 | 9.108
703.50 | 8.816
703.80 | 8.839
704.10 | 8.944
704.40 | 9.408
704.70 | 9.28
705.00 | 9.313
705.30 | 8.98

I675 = 0.102 mag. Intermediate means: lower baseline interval 7.62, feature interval 7.07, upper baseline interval 8.32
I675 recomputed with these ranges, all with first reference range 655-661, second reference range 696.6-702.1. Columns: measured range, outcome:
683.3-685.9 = 0.26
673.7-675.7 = 0.17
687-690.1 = 0.23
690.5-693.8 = 0.14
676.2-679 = 0.18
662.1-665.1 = 0.03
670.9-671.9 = 0.16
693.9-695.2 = 0.01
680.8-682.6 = 0.21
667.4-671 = 0.11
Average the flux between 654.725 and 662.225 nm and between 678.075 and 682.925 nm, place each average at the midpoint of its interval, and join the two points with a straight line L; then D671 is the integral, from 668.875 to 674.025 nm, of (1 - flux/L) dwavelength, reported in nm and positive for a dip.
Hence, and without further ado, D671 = 0.15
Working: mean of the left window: 8.32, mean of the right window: 6.76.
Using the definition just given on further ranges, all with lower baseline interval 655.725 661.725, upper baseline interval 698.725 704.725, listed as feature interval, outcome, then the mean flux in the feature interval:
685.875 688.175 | 0.51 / 6.55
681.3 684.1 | 0.57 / 6.69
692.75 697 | 0.27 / 7.89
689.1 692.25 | 0.63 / 6.75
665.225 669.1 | 0.29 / 7.74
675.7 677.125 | 0.23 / 7.06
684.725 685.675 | 0.25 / 6.22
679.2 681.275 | 0.40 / 6.78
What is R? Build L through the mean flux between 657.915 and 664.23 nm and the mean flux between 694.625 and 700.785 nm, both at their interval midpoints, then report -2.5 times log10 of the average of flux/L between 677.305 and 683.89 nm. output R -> 0.19 mag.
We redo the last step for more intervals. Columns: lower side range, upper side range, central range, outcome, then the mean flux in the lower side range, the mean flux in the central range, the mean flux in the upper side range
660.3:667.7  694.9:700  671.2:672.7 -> 0.165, 8.08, 6.92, 8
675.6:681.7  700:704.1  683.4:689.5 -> 0.141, 6.93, 6.52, 8.42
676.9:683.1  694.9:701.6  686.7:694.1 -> 0.096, 6.84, 6.89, 8.04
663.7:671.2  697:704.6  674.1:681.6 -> 0.141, 7.72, 6.95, 8.32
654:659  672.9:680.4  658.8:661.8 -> -0.023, 8.4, 8.31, 7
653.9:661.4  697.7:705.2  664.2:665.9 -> 0.054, 8.37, 7.97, 8.43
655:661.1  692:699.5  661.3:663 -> 0.006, 8.32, 8.22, 7.83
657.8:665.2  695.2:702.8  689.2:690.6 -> 0.218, 8.23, 6.64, 8.07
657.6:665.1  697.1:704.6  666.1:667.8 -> 0.036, 8.22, 7.97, 8.32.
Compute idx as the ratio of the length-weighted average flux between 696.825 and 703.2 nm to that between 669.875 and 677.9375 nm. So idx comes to 1.15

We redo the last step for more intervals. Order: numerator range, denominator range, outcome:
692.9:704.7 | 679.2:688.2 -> 1.24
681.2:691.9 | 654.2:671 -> 0.82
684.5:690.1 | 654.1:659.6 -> 0.78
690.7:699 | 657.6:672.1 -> 0.97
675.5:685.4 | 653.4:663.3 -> 0.81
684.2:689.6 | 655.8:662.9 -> 0.78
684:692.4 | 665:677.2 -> 0.90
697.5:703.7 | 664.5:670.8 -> 1.07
